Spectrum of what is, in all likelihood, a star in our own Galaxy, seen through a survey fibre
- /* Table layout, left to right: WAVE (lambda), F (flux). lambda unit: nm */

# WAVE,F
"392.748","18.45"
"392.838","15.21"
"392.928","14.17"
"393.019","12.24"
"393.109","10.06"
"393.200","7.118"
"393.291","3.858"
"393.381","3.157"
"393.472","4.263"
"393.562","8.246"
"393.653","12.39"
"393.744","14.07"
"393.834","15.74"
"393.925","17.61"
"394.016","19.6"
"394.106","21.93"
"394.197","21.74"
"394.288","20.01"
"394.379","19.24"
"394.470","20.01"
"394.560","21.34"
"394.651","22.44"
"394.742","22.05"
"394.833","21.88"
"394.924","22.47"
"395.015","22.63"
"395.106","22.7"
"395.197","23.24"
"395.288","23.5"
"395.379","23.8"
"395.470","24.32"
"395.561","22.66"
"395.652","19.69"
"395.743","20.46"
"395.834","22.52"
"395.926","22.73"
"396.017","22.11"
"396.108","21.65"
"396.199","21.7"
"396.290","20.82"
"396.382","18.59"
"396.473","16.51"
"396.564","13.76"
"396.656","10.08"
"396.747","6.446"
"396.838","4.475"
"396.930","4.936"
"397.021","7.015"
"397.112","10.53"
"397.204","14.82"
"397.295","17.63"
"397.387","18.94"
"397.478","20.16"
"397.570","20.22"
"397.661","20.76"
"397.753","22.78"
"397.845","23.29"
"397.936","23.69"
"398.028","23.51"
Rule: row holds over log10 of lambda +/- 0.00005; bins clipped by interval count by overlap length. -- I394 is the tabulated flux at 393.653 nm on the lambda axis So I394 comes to 12.39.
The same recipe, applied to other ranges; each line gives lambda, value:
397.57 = 20.22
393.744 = 14.07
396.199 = 21.7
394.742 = 22.05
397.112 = 10.53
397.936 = 23.69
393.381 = 3.157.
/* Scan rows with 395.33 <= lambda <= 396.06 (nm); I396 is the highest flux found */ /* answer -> 24.32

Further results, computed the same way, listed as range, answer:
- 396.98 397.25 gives 14.82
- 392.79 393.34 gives 15.21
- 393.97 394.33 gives 21.93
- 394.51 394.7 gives 22.44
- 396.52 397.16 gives 13.76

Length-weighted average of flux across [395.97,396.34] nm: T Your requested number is 21.6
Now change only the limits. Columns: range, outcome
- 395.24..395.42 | 23.6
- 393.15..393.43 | 4.77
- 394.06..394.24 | 21.9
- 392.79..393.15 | 13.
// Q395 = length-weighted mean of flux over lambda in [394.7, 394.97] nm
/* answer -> 22.1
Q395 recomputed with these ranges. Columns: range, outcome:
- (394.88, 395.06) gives 22.5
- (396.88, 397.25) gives 9.3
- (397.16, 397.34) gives 16.3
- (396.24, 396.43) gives 19.7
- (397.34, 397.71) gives 20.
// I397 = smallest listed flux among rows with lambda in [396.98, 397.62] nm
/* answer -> 7.015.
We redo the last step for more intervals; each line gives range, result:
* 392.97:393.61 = 3.157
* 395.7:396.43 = 18.59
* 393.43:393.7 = 4.263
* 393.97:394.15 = 19.6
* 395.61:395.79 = 19.69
